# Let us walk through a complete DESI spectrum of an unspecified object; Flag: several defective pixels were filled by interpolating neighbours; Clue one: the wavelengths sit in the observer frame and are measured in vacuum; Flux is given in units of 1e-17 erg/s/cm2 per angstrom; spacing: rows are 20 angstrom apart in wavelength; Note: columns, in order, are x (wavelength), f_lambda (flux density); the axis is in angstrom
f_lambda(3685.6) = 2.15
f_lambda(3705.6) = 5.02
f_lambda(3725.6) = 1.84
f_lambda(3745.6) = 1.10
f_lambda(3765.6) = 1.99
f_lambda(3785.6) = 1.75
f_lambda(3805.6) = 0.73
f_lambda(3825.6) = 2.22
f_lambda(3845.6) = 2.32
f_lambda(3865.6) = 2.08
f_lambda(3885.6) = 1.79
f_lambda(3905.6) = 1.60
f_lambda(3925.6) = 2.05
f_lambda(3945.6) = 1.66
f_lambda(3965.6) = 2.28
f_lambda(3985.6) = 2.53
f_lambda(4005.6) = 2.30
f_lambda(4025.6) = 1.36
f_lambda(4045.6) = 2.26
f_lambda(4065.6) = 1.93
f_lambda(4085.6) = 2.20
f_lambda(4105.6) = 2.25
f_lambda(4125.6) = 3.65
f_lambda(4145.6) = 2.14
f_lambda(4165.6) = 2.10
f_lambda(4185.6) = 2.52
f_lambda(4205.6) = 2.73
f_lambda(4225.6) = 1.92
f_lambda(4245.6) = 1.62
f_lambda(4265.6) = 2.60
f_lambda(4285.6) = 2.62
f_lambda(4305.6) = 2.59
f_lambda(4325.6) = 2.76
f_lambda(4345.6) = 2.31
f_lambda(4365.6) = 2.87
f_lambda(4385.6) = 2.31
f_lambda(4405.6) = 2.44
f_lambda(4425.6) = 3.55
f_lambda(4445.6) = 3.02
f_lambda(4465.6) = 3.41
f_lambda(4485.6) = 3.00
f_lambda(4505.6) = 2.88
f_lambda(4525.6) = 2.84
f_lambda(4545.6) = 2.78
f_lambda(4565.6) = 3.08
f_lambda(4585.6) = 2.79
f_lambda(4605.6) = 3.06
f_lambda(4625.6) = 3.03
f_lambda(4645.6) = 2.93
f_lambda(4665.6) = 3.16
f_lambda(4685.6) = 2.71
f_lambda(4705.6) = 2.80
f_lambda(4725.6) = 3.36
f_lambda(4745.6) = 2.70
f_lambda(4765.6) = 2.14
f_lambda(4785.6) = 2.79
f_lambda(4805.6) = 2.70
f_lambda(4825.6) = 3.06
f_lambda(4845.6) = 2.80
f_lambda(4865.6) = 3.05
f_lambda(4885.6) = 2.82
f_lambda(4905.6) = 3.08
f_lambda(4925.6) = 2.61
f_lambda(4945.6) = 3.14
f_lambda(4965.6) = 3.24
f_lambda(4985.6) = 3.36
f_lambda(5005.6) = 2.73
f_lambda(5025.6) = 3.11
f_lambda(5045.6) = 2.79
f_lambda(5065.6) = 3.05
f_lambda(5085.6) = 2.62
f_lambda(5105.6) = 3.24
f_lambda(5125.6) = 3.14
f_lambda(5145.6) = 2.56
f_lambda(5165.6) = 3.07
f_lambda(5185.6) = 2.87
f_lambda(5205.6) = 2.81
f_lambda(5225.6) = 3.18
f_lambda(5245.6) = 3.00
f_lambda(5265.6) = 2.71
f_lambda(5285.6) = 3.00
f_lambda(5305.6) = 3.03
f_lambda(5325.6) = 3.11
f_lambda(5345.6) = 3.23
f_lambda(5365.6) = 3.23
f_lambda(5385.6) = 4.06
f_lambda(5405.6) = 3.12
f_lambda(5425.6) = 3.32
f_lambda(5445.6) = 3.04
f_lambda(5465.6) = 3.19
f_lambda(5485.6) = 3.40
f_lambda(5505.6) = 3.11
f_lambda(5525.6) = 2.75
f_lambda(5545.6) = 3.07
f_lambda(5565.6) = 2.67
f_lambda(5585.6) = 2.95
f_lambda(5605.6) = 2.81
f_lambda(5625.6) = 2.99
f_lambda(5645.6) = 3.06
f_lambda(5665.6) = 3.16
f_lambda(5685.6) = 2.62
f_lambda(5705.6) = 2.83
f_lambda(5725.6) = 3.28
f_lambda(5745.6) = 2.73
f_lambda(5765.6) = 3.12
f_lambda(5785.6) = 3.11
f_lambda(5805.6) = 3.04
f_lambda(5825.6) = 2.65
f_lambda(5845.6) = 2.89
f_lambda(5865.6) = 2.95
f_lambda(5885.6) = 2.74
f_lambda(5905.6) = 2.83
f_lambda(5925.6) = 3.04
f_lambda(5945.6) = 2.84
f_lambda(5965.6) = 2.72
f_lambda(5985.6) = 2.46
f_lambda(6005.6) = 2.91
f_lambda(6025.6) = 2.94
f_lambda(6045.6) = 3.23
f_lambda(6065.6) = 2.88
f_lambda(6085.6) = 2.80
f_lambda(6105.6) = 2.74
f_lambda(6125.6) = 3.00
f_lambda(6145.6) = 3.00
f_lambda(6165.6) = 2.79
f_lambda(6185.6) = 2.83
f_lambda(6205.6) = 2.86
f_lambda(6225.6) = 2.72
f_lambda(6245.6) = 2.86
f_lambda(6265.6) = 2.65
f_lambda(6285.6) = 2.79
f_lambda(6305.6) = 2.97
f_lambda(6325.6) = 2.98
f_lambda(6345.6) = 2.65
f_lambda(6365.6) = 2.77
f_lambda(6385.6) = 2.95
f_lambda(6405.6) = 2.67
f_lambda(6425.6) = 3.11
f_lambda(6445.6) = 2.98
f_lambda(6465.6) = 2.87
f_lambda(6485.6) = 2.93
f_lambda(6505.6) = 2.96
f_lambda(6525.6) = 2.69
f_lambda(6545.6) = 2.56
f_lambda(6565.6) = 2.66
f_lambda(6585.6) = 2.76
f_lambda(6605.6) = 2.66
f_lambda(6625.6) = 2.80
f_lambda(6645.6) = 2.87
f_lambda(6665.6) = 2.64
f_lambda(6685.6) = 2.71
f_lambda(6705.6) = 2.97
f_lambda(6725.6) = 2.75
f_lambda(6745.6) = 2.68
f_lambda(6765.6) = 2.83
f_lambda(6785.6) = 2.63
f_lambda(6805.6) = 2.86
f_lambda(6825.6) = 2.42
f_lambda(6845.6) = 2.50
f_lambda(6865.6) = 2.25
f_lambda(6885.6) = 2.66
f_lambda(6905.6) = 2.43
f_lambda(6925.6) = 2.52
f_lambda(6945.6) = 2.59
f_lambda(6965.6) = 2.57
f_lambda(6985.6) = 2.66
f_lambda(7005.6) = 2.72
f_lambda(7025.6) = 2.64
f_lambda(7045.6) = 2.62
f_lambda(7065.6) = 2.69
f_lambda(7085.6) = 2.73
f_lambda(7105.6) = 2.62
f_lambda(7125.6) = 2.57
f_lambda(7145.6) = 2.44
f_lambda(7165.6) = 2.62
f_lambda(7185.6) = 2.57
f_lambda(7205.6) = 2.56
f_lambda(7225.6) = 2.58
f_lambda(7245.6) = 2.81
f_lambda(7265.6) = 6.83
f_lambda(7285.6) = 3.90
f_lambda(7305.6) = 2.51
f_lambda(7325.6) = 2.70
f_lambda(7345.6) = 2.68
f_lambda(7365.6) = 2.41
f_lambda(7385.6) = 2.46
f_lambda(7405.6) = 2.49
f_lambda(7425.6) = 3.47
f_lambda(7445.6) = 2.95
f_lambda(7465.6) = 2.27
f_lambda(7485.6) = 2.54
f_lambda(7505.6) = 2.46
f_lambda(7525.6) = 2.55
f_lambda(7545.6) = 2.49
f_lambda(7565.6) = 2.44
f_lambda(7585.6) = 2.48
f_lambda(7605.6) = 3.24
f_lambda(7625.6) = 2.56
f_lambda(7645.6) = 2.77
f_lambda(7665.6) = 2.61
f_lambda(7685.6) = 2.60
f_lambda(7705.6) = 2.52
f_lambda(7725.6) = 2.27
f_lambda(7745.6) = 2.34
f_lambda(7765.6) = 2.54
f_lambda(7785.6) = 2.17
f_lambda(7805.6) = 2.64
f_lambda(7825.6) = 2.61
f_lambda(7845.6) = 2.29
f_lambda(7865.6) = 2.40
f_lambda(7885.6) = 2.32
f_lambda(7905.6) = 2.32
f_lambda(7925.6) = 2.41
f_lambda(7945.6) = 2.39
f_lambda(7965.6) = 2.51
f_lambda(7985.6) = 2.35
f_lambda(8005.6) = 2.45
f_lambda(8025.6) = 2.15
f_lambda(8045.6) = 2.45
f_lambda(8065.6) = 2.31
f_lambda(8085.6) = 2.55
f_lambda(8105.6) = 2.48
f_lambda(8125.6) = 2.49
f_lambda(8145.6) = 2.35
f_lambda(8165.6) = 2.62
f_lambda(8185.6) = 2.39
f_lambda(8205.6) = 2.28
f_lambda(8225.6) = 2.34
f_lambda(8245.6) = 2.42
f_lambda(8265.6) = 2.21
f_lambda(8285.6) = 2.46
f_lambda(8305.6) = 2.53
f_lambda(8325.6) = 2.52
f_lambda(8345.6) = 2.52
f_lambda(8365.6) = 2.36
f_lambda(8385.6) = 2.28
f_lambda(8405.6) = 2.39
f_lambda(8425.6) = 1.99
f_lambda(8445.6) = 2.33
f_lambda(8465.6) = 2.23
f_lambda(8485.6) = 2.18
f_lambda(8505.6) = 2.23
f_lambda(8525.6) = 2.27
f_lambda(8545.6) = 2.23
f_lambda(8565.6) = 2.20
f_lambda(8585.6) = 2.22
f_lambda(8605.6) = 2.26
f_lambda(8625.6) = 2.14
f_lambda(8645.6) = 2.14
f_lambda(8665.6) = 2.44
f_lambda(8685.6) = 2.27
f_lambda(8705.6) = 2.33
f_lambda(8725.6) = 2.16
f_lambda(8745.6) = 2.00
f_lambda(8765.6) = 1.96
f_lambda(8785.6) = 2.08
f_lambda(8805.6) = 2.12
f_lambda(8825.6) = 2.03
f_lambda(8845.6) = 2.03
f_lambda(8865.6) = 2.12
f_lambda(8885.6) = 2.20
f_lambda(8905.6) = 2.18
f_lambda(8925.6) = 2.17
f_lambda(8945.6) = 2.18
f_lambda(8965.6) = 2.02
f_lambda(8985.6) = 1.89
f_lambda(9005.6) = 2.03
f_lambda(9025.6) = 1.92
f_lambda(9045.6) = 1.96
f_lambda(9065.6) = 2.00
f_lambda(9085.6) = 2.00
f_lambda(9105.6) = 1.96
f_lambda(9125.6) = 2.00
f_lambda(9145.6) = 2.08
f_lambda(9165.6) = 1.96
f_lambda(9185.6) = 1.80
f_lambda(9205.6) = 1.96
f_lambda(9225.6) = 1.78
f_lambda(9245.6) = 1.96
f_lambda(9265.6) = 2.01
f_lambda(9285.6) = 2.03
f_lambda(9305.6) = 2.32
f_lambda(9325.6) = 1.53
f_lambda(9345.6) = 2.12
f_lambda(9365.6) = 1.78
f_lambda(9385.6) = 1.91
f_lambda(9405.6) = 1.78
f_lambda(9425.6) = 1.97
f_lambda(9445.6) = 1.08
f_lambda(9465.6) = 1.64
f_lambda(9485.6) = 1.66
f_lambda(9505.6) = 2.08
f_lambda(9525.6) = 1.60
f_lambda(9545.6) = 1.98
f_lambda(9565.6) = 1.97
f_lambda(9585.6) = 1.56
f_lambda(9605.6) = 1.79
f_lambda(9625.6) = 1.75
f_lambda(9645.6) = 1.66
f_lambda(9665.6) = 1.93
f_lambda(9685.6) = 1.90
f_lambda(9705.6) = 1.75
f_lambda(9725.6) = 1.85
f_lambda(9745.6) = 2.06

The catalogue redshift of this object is 0.106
